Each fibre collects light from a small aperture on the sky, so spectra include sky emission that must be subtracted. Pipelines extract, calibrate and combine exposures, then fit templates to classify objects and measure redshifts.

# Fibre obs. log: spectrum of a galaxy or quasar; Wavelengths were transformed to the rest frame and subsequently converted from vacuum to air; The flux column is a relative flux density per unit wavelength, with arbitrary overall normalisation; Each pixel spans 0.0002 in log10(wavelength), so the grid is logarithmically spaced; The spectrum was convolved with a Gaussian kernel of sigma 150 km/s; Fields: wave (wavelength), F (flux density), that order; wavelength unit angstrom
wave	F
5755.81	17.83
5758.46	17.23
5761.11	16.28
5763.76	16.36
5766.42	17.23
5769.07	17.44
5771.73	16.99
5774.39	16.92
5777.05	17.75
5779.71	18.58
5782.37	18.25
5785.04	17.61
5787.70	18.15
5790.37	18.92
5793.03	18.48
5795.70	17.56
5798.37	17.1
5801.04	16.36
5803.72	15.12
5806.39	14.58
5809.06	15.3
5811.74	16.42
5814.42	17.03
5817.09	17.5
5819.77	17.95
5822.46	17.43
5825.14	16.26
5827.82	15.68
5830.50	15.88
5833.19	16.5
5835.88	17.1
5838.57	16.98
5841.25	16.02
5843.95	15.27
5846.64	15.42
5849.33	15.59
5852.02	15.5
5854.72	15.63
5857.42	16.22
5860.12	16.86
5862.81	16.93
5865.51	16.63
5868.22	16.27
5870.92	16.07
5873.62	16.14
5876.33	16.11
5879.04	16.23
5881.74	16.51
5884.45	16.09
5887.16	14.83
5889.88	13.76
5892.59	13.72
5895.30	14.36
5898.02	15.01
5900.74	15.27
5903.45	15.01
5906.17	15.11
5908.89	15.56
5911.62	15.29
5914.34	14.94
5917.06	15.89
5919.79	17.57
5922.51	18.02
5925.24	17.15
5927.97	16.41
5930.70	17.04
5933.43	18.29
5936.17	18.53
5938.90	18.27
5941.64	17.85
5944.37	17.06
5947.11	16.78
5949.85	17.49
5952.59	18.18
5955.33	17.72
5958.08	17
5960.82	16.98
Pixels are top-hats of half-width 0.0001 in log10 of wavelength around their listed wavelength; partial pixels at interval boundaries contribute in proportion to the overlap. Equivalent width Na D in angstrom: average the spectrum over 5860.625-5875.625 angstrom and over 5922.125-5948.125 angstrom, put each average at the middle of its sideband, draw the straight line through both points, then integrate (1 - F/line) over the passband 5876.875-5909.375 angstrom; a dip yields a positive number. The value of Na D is 3.3 angstrom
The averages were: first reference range 16.4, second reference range 17.5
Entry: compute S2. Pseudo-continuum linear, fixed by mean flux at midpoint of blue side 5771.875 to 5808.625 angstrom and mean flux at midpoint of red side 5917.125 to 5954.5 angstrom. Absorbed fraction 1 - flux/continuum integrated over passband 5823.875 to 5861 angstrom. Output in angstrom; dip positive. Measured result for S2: 2.8 angstrom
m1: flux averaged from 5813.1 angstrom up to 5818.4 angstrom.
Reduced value 17.3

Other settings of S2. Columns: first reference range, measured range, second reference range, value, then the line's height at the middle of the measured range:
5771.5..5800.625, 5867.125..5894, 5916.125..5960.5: 3.11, 17.6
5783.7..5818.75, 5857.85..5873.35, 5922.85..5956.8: 0.66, 17.2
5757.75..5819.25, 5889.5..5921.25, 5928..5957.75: 4.23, 17.5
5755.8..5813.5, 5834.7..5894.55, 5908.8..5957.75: 4.34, 17.1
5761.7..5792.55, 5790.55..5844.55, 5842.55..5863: 0.33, 16.7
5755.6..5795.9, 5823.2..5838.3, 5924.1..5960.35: 1.02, 17.6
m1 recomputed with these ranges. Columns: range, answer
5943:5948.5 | 16.9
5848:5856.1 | 15.6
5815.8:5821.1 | 17.7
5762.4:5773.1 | 17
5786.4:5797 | 18.3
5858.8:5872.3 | 16.6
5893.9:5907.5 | 15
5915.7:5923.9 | 17.2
